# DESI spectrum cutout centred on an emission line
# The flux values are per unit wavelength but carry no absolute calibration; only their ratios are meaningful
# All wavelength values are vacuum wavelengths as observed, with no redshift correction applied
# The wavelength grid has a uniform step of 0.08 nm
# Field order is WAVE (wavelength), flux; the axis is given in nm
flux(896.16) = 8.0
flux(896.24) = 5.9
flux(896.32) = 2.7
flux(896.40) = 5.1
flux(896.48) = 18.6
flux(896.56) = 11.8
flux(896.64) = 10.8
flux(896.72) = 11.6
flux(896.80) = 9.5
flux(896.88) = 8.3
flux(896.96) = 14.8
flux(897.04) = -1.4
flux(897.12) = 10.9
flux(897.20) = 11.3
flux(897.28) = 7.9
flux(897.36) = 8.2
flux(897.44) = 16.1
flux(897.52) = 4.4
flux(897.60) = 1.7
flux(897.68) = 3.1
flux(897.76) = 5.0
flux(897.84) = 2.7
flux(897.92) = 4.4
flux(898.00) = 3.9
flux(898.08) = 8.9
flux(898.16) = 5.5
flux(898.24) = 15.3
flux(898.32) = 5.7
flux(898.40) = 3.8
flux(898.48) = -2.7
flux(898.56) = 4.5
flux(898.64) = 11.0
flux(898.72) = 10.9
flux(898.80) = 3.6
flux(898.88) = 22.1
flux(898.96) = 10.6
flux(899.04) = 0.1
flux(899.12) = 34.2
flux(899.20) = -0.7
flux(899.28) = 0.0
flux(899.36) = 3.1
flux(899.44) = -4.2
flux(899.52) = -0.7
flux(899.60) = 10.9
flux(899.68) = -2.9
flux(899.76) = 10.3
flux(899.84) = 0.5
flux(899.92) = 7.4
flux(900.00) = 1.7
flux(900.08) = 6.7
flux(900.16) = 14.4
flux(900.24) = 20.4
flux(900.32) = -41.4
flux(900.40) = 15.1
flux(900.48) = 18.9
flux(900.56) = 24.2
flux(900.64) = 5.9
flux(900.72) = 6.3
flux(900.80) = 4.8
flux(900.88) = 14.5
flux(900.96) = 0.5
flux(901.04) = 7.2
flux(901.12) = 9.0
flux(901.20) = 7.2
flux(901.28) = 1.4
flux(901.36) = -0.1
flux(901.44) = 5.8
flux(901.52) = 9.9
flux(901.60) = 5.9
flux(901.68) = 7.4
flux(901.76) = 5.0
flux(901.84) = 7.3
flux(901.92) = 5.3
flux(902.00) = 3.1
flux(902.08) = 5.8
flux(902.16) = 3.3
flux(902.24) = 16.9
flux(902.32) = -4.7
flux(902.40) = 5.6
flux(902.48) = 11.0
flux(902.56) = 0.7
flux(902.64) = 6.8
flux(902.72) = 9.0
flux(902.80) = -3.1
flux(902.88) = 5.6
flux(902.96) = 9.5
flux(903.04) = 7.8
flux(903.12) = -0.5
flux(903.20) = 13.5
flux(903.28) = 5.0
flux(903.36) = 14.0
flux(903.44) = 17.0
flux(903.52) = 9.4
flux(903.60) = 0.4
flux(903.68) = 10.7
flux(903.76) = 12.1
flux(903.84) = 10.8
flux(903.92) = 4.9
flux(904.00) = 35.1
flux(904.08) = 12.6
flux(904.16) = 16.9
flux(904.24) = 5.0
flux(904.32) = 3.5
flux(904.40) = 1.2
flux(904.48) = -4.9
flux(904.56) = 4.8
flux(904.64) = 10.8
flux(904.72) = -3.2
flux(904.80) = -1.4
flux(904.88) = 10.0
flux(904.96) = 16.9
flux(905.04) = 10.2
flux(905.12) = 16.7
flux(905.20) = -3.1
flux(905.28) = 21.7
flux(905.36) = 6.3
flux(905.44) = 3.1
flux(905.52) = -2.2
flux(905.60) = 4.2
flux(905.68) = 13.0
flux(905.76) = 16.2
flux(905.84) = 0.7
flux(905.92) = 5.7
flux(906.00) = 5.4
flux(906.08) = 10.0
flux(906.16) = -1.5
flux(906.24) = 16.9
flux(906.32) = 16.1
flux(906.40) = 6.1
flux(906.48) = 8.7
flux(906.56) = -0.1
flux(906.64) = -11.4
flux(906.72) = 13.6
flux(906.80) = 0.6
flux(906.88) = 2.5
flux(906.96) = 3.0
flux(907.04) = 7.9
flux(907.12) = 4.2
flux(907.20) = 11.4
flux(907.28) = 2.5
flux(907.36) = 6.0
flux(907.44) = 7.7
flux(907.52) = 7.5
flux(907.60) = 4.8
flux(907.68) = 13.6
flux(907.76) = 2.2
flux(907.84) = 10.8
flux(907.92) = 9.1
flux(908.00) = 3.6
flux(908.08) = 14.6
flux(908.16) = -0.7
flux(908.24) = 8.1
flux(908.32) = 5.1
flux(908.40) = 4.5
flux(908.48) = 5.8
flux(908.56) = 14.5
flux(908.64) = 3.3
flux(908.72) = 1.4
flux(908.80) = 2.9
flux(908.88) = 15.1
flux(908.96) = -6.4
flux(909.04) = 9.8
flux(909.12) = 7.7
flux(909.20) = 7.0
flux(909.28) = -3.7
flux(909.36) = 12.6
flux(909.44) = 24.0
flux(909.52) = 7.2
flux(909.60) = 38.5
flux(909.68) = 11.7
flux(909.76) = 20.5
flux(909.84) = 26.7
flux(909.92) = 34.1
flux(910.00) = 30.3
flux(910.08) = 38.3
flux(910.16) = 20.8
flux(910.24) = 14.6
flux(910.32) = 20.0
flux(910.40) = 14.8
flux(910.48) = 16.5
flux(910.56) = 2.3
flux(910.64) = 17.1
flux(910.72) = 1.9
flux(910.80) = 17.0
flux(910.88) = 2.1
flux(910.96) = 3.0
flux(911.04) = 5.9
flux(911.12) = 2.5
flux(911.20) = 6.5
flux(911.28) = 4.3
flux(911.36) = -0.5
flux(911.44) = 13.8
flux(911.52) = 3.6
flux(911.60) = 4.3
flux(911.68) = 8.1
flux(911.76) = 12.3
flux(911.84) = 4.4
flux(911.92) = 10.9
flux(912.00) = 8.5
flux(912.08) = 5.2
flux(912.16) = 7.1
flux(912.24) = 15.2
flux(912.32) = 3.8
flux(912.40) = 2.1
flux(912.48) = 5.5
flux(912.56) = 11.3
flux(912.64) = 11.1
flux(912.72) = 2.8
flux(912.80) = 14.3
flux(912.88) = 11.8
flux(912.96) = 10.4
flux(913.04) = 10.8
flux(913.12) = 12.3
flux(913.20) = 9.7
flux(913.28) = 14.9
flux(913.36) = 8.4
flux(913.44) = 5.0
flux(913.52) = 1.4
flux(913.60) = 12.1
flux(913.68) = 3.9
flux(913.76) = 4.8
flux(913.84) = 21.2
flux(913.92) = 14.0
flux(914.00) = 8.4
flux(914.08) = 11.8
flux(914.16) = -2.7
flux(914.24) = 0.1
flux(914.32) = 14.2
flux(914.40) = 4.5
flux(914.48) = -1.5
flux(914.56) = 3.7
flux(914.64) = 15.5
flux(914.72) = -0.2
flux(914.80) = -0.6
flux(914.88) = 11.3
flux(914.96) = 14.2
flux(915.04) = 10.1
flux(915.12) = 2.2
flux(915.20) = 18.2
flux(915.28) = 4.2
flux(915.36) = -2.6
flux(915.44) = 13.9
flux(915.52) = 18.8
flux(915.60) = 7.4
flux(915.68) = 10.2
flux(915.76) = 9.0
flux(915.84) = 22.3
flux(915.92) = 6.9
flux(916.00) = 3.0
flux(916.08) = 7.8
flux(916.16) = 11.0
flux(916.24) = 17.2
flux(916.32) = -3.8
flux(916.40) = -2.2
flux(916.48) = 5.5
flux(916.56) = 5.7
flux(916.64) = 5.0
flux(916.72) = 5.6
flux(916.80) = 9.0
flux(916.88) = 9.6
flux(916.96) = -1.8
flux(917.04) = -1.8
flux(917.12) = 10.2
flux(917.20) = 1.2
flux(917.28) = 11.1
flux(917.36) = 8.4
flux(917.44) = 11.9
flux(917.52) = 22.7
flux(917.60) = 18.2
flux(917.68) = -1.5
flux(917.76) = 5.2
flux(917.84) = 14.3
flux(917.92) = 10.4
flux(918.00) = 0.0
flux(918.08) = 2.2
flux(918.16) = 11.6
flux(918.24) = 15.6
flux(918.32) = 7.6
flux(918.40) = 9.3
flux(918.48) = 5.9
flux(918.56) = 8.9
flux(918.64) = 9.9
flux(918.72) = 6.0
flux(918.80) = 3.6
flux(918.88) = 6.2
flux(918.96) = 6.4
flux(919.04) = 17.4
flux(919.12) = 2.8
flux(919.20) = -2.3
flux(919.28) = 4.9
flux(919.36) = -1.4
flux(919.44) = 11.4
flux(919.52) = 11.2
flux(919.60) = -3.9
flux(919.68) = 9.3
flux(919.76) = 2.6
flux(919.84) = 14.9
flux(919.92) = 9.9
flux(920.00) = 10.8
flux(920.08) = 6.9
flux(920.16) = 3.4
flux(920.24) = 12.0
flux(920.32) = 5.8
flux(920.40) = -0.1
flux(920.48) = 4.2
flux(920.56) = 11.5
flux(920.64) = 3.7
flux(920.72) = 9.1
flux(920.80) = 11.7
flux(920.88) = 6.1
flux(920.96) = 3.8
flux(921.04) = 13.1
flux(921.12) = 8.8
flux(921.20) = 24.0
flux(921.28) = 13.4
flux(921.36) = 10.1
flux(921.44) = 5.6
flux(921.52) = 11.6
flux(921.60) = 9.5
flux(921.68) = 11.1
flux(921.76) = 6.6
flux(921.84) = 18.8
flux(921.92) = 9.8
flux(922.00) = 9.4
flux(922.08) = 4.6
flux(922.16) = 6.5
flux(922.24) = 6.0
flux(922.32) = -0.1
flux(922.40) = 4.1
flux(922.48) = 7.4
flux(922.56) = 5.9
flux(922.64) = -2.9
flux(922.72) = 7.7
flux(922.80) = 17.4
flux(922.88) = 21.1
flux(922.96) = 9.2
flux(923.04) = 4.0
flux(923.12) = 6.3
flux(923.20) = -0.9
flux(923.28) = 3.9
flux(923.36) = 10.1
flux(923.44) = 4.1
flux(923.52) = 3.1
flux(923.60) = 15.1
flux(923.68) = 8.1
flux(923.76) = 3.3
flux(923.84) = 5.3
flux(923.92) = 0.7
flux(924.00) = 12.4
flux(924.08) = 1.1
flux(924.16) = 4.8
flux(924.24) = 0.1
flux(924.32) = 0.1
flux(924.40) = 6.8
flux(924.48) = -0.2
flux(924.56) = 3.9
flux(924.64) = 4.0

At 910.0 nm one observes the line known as Hgamma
